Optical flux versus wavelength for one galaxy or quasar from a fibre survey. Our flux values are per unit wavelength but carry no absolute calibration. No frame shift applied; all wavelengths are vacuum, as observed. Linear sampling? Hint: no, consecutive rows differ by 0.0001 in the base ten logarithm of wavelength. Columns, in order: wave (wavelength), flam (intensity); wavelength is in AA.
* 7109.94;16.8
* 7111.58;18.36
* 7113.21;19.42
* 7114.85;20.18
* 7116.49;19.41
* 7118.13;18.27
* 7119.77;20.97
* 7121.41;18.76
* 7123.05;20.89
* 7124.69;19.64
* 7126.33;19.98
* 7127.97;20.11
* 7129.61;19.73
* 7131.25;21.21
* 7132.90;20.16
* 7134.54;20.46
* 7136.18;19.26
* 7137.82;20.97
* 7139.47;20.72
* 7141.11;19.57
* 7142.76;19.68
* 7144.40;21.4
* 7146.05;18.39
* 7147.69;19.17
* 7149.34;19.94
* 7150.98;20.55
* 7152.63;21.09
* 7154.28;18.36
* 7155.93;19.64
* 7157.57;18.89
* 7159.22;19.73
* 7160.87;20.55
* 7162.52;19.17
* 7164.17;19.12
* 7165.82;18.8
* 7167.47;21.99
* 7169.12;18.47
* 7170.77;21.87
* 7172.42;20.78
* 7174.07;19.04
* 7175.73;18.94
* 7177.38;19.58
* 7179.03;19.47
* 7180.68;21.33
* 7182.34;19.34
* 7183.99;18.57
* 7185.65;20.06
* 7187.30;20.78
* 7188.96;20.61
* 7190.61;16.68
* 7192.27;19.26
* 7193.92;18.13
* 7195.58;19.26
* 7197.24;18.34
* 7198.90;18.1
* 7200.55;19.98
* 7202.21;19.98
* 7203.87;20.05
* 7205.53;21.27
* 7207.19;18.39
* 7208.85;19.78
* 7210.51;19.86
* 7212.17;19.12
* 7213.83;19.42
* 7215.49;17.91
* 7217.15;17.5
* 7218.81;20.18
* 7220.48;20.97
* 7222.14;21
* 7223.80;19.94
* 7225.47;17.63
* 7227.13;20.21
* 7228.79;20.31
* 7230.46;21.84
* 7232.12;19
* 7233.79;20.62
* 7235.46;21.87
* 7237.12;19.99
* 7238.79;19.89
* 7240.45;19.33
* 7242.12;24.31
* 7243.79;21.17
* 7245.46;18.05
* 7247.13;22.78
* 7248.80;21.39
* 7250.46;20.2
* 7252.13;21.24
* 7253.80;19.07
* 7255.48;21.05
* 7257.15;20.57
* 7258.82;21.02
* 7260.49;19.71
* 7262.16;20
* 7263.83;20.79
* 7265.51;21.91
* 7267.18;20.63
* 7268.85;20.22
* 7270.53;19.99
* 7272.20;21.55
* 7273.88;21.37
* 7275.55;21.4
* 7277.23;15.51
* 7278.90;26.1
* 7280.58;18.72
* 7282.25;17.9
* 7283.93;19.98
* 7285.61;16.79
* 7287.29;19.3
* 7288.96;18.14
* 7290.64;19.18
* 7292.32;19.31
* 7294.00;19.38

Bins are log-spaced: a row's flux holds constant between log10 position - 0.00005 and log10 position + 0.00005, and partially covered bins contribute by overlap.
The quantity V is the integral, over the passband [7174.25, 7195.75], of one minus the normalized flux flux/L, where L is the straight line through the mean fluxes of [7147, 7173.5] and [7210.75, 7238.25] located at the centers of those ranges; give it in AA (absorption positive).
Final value 0.53 AA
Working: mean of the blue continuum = 19.9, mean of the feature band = 19.4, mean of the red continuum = 19.8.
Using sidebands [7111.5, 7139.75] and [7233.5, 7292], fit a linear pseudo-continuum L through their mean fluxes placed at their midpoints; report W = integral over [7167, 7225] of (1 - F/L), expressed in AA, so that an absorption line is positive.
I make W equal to 1.6 AA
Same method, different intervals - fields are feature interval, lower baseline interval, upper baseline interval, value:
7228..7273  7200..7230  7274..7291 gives -2.7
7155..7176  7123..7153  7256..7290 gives 0.3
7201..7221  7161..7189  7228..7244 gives 0.9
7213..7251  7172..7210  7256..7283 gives -0.5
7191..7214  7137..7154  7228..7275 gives 1.3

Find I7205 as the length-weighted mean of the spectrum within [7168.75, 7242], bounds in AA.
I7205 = 19.7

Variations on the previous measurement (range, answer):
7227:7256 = 20.7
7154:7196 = 19.6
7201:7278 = 20.2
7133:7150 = 20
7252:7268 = 20.6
